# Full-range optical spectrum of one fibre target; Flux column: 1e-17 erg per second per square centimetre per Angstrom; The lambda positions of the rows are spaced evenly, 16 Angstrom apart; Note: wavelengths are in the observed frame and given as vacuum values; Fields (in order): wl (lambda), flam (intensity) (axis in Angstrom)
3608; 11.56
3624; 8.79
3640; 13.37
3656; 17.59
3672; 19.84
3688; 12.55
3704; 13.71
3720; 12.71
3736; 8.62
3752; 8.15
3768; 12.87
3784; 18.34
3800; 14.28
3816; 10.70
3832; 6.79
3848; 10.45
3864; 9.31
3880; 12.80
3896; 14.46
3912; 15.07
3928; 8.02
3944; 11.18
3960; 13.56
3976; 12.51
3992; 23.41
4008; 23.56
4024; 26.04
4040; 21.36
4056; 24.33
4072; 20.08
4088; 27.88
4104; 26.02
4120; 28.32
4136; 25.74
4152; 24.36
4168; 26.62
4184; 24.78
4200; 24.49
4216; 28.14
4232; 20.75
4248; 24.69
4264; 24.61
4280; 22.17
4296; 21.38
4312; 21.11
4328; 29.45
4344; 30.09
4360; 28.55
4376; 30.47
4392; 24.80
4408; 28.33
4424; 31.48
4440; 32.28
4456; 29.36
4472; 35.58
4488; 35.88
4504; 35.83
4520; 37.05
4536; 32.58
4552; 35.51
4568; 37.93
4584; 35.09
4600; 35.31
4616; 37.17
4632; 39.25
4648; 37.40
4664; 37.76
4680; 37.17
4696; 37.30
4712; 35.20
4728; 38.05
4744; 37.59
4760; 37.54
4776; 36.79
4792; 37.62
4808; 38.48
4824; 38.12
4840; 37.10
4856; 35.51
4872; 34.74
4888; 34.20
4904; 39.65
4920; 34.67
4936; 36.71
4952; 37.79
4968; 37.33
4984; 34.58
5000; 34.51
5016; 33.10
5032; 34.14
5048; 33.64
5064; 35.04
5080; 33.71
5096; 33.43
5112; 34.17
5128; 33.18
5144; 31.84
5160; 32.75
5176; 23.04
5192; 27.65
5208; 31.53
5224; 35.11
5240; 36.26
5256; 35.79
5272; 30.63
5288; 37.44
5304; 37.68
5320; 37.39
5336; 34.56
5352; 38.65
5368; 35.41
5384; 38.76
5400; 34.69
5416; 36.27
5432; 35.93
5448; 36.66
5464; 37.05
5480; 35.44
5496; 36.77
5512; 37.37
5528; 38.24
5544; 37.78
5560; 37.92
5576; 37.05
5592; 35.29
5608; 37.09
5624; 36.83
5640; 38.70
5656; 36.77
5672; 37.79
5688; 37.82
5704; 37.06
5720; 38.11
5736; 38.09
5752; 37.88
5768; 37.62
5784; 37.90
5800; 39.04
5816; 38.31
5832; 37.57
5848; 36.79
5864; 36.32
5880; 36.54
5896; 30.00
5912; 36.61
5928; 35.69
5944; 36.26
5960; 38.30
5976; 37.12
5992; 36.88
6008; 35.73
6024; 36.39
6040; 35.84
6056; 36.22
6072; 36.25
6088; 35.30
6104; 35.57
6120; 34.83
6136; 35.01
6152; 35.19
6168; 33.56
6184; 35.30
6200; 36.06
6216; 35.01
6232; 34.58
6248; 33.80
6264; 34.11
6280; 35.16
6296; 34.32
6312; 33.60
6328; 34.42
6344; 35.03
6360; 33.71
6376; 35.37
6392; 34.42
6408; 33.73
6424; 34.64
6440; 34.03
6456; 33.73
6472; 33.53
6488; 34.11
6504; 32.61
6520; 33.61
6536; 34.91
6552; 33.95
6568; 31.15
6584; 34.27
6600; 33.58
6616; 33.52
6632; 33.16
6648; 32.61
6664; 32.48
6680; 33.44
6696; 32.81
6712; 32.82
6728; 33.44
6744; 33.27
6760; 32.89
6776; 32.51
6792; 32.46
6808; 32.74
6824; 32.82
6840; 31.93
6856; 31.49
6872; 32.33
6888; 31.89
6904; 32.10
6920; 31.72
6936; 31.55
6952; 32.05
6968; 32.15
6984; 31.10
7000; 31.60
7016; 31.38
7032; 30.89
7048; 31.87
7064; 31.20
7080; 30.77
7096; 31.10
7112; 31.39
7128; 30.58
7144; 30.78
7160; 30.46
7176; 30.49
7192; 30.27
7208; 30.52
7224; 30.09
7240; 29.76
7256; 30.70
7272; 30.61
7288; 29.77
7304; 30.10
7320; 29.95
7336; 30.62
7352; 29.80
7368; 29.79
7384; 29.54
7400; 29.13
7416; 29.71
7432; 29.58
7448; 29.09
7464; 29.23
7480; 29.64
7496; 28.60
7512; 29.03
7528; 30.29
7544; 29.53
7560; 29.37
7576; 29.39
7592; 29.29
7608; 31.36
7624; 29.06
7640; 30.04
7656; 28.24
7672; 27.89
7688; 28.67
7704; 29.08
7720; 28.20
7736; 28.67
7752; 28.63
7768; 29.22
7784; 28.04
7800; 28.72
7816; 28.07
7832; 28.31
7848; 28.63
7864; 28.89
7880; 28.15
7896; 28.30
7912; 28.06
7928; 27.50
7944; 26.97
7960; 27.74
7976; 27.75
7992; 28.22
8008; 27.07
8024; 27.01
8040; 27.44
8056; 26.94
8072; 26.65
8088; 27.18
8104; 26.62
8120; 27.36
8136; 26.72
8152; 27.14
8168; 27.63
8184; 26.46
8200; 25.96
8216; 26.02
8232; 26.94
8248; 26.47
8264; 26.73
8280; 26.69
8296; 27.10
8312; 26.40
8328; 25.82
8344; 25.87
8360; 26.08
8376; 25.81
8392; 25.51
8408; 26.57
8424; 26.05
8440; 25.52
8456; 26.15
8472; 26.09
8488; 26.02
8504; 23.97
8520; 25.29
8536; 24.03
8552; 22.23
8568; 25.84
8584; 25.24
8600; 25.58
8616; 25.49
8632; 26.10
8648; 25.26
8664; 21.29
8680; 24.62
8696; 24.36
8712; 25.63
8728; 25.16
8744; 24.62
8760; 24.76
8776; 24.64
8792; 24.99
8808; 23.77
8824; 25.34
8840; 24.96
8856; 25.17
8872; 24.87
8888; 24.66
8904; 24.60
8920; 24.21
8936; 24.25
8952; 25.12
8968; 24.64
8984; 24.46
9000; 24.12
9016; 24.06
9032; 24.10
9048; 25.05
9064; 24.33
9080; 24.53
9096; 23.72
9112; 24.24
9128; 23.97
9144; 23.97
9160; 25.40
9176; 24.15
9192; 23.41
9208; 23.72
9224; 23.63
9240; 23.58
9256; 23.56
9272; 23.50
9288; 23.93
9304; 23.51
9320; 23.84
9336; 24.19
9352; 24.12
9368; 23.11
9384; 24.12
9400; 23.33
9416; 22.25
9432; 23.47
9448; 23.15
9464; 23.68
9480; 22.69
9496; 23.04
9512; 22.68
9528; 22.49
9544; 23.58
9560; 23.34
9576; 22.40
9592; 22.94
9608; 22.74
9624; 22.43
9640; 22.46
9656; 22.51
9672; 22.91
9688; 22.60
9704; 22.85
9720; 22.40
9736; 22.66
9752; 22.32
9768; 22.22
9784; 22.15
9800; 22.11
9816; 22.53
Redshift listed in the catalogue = 0.00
